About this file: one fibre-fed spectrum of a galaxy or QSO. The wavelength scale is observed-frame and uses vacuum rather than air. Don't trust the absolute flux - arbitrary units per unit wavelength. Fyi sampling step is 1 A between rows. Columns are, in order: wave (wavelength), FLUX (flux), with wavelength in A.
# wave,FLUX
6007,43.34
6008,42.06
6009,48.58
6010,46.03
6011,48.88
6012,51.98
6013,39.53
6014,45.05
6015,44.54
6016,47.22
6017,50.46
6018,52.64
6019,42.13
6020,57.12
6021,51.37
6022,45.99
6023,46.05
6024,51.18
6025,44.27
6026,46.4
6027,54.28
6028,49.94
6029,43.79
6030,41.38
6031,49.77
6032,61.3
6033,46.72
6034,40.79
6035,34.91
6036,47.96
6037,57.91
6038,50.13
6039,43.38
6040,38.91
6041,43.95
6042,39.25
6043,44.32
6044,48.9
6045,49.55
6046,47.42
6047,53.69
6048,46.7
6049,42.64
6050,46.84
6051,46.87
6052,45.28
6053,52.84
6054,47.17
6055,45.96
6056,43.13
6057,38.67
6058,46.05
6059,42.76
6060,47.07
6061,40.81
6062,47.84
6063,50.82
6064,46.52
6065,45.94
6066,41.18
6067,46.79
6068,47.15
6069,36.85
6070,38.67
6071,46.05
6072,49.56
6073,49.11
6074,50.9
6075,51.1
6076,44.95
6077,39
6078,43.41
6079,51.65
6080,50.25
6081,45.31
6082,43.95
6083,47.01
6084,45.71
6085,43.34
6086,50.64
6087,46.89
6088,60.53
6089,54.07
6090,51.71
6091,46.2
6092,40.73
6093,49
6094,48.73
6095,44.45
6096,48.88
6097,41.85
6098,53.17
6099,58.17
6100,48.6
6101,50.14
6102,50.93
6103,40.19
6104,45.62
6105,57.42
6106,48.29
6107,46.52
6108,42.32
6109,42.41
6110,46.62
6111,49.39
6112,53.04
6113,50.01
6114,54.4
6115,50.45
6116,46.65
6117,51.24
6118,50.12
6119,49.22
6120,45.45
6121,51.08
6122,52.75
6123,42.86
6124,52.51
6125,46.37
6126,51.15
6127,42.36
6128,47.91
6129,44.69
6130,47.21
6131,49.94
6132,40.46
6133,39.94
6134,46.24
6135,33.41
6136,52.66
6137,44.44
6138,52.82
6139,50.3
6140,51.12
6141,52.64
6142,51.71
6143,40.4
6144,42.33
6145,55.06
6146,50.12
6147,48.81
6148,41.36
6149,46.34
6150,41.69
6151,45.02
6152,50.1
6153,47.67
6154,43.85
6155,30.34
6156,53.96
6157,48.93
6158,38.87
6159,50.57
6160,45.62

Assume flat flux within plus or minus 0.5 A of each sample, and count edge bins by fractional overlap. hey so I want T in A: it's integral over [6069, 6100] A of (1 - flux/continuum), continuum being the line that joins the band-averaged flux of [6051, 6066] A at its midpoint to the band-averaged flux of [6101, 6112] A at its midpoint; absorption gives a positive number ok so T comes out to -0.7 A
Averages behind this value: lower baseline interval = 45.7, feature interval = 47.7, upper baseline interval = 47.4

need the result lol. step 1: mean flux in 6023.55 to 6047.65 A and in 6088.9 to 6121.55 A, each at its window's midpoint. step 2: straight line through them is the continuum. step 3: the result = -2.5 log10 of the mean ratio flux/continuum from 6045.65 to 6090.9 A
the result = 0.03 mag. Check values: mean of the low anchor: 47.1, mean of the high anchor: 48.6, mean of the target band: 46.7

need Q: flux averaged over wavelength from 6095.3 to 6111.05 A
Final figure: 48.1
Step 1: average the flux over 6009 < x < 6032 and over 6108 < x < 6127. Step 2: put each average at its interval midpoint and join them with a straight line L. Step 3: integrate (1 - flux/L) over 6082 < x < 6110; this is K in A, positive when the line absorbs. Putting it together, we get 0.3 A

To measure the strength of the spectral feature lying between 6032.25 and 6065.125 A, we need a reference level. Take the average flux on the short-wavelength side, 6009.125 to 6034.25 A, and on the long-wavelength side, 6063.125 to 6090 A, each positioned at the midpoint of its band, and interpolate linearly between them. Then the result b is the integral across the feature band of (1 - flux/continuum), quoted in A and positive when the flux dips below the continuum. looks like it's 1.1 A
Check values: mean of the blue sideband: 48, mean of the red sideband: 46.9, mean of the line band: 45.9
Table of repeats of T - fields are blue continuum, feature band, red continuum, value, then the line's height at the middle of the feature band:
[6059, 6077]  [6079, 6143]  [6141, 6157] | -3.01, 46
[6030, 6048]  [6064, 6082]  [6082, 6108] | 0.80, 47.9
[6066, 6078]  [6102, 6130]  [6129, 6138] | -2.07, 44.9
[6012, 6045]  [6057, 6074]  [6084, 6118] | 0.99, 48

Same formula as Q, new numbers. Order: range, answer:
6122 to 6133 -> 46.5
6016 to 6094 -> 46.9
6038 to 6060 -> 45.6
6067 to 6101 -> 47.5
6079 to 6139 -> 48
